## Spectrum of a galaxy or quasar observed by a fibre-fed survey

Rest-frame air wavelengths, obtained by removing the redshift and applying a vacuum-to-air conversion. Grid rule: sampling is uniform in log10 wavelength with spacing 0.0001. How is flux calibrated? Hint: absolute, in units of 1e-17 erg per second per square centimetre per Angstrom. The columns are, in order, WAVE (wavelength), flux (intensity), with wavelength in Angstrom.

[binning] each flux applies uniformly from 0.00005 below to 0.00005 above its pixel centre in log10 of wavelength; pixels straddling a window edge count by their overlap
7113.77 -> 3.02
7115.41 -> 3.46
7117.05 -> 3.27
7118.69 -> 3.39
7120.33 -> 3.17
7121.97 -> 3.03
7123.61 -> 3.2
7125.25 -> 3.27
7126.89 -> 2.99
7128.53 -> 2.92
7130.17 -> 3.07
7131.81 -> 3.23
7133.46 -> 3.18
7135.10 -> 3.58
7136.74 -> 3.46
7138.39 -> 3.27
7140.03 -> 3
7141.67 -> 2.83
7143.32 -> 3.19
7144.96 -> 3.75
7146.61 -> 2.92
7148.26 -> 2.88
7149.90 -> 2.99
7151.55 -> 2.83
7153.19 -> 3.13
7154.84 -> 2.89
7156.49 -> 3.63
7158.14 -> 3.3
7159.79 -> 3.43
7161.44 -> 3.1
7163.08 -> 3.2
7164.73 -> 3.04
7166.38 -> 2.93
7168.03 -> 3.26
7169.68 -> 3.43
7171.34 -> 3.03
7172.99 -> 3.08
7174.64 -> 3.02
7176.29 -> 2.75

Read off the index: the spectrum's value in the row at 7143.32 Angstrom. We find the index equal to 3.19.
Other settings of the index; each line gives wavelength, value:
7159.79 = 3.43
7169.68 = 3.43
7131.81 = 3.23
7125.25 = 3.27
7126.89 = 2.99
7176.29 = 2.75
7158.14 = 3.3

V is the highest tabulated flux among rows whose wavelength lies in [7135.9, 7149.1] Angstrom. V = 3.75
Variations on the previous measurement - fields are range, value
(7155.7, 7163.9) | 3.63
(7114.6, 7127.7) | 3.46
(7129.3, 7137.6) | 3.58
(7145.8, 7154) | 3.13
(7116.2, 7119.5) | 3.39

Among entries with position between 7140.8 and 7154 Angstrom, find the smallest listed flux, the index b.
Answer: 2.83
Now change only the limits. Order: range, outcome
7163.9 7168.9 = 2.93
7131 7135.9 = 3.18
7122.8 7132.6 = 2.92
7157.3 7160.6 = 3.3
